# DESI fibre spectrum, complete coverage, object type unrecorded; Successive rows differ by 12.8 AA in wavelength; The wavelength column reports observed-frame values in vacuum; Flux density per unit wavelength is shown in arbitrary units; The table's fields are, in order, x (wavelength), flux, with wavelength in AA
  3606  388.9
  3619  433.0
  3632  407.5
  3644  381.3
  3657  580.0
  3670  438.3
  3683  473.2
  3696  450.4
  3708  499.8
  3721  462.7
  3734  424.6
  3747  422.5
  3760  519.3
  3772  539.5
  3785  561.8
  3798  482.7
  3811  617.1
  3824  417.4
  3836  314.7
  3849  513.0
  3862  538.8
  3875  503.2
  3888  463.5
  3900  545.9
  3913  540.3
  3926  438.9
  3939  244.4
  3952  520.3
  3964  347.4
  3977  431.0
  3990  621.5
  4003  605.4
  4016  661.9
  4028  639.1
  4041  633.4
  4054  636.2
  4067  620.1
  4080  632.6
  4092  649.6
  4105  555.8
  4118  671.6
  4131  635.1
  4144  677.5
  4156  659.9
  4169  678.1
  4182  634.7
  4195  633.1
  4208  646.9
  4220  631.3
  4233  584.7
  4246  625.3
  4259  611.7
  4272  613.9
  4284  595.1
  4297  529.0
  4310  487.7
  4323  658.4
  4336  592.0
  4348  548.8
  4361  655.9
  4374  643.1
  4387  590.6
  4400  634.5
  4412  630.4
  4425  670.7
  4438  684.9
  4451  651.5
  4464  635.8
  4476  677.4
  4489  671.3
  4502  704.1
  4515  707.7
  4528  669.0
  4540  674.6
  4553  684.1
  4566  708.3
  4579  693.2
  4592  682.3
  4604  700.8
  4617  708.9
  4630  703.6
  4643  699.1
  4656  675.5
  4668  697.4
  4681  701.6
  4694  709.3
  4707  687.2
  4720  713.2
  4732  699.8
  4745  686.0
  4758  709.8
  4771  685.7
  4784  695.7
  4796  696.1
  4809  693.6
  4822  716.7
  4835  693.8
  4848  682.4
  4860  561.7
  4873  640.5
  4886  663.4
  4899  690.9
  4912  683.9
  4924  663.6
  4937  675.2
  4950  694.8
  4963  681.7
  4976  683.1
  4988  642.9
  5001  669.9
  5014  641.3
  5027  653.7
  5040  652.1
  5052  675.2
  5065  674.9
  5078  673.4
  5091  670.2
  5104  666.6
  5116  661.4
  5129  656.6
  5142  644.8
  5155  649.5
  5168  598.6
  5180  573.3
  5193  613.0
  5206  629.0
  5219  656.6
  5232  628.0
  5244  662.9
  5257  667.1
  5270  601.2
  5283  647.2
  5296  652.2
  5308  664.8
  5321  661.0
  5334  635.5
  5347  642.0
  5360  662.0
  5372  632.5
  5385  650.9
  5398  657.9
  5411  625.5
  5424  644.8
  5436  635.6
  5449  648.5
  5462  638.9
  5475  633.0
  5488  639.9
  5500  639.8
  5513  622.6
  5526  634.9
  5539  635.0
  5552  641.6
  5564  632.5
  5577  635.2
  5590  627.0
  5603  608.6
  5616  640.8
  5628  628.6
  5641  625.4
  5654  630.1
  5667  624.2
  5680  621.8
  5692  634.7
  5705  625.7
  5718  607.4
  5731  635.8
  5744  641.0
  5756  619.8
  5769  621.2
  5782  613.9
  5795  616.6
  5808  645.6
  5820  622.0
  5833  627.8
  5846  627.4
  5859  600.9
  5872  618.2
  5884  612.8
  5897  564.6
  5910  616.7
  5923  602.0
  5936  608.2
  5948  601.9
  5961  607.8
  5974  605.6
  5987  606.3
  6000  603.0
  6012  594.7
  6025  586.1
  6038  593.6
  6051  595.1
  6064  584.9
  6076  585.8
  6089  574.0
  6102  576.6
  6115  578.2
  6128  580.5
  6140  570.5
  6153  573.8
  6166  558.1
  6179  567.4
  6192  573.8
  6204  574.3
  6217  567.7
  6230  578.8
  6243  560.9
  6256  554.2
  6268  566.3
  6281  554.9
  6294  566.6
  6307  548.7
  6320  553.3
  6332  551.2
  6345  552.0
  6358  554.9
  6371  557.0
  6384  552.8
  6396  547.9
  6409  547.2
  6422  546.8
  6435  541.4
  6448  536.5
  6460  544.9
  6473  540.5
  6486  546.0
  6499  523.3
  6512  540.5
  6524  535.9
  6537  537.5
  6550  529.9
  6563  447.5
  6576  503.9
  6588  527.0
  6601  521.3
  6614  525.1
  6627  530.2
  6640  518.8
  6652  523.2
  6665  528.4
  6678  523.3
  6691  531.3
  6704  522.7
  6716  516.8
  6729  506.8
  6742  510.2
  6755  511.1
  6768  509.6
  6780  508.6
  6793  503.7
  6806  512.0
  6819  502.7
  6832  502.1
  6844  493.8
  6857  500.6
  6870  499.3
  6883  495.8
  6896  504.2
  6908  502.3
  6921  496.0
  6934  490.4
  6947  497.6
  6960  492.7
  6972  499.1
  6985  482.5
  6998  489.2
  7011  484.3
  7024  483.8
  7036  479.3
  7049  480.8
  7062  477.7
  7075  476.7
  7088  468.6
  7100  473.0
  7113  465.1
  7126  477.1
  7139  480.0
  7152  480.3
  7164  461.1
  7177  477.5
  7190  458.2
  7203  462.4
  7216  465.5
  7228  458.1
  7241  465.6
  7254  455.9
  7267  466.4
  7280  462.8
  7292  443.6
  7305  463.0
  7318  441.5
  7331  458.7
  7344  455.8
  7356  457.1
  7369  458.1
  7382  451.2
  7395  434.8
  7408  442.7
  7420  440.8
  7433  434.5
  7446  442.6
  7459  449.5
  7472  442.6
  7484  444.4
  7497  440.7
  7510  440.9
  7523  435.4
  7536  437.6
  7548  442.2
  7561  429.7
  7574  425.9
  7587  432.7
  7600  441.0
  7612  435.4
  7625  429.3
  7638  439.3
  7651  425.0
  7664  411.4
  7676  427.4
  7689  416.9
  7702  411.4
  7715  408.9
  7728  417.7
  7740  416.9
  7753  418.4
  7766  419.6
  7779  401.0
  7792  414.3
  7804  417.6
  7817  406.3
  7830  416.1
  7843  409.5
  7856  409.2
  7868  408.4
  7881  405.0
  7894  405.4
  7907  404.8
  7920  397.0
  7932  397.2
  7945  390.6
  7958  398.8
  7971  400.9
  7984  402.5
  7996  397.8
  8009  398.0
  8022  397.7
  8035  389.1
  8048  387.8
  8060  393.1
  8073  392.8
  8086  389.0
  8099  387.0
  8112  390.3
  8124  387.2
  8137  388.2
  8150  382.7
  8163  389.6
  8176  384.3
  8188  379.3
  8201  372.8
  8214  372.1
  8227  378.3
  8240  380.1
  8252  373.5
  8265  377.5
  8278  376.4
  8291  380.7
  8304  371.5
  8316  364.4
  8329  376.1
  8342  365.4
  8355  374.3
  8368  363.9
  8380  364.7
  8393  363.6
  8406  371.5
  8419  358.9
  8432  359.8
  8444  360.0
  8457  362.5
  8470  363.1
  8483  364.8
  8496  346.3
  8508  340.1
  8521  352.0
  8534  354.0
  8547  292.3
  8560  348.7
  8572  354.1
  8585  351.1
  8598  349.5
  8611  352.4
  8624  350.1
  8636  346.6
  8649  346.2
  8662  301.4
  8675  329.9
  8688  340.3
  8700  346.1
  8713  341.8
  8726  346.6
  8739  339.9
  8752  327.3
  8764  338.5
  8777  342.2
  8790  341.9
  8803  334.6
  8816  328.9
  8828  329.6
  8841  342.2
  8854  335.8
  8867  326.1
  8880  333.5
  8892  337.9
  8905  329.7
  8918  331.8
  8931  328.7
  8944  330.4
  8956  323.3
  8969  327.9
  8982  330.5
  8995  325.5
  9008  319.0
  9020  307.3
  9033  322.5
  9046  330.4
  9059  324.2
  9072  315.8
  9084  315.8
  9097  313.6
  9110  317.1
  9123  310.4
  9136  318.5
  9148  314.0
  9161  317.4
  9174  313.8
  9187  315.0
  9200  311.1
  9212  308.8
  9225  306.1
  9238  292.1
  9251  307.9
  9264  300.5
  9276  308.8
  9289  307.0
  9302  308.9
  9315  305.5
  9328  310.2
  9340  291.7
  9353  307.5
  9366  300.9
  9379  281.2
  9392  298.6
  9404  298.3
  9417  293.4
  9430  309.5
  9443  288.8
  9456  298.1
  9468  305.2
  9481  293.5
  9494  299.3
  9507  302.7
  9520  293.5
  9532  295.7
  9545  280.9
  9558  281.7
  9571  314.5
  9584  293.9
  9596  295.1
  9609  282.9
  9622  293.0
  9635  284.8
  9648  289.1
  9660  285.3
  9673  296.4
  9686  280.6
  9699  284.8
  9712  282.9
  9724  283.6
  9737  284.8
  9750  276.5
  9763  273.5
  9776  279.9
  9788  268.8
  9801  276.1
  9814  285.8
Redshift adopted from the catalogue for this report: 0.00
